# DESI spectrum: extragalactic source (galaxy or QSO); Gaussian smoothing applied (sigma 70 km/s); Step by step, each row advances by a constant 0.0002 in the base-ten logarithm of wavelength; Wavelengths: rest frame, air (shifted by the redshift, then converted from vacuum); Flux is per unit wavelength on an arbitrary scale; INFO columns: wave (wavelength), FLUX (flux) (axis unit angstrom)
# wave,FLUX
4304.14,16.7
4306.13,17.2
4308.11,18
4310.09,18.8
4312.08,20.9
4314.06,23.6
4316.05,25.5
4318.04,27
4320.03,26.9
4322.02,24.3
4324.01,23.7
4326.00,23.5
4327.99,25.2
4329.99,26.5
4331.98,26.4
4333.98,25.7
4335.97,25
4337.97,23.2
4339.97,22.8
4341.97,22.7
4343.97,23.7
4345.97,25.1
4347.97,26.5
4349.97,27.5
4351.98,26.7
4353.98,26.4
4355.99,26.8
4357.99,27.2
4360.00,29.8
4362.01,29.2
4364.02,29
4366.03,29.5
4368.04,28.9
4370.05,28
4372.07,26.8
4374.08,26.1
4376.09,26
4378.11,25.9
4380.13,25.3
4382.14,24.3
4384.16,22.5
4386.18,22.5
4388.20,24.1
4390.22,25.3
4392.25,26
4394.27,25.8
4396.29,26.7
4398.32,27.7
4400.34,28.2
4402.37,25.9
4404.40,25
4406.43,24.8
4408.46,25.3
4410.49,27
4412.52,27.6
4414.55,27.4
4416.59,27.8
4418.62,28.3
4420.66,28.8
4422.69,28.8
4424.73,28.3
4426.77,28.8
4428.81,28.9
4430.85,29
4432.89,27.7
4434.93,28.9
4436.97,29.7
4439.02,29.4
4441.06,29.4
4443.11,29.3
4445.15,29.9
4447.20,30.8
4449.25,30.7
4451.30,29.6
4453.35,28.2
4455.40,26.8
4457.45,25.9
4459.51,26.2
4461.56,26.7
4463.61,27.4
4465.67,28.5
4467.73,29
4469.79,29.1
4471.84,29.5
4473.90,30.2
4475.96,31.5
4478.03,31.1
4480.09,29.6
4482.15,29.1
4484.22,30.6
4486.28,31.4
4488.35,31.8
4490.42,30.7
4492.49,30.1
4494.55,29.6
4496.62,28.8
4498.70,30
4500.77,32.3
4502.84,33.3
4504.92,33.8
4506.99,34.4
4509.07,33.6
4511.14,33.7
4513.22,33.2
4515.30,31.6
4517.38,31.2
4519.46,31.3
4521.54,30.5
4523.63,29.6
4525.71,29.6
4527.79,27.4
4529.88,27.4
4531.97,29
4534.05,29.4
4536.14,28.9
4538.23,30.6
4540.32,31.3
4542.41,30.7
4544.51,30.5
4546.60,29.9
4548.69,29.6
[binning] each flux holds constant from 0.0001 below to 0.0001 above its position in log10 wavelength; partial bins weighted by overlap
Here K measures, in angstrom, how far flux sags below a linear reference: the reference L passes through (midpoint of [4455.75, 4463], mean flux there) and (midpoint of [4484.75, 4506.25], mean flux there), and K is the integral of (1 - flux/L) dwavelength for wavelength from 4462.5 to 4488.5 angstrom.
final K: -1.2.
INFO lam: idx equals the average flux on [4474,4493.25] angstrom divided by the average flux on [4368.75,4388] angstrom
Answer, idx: 1.21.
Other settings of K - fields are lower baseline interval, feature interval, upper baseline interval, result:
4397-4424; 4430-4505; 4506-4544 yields -1.7 angstrom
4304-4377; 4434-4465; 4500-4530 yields 0.6 angstrom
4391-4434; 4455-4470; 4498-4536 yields 0.9 angstrom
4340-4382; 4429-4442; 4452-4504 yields -0.2 angstrom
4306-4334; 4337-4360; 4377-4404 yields -1.1 angstrom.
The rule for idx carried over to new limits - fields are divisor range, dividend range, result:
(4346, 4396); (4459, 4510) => 1.15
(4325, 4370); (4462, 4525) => 1.17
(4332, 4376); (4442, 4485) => 1.10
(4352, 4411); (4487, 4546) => 1.17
